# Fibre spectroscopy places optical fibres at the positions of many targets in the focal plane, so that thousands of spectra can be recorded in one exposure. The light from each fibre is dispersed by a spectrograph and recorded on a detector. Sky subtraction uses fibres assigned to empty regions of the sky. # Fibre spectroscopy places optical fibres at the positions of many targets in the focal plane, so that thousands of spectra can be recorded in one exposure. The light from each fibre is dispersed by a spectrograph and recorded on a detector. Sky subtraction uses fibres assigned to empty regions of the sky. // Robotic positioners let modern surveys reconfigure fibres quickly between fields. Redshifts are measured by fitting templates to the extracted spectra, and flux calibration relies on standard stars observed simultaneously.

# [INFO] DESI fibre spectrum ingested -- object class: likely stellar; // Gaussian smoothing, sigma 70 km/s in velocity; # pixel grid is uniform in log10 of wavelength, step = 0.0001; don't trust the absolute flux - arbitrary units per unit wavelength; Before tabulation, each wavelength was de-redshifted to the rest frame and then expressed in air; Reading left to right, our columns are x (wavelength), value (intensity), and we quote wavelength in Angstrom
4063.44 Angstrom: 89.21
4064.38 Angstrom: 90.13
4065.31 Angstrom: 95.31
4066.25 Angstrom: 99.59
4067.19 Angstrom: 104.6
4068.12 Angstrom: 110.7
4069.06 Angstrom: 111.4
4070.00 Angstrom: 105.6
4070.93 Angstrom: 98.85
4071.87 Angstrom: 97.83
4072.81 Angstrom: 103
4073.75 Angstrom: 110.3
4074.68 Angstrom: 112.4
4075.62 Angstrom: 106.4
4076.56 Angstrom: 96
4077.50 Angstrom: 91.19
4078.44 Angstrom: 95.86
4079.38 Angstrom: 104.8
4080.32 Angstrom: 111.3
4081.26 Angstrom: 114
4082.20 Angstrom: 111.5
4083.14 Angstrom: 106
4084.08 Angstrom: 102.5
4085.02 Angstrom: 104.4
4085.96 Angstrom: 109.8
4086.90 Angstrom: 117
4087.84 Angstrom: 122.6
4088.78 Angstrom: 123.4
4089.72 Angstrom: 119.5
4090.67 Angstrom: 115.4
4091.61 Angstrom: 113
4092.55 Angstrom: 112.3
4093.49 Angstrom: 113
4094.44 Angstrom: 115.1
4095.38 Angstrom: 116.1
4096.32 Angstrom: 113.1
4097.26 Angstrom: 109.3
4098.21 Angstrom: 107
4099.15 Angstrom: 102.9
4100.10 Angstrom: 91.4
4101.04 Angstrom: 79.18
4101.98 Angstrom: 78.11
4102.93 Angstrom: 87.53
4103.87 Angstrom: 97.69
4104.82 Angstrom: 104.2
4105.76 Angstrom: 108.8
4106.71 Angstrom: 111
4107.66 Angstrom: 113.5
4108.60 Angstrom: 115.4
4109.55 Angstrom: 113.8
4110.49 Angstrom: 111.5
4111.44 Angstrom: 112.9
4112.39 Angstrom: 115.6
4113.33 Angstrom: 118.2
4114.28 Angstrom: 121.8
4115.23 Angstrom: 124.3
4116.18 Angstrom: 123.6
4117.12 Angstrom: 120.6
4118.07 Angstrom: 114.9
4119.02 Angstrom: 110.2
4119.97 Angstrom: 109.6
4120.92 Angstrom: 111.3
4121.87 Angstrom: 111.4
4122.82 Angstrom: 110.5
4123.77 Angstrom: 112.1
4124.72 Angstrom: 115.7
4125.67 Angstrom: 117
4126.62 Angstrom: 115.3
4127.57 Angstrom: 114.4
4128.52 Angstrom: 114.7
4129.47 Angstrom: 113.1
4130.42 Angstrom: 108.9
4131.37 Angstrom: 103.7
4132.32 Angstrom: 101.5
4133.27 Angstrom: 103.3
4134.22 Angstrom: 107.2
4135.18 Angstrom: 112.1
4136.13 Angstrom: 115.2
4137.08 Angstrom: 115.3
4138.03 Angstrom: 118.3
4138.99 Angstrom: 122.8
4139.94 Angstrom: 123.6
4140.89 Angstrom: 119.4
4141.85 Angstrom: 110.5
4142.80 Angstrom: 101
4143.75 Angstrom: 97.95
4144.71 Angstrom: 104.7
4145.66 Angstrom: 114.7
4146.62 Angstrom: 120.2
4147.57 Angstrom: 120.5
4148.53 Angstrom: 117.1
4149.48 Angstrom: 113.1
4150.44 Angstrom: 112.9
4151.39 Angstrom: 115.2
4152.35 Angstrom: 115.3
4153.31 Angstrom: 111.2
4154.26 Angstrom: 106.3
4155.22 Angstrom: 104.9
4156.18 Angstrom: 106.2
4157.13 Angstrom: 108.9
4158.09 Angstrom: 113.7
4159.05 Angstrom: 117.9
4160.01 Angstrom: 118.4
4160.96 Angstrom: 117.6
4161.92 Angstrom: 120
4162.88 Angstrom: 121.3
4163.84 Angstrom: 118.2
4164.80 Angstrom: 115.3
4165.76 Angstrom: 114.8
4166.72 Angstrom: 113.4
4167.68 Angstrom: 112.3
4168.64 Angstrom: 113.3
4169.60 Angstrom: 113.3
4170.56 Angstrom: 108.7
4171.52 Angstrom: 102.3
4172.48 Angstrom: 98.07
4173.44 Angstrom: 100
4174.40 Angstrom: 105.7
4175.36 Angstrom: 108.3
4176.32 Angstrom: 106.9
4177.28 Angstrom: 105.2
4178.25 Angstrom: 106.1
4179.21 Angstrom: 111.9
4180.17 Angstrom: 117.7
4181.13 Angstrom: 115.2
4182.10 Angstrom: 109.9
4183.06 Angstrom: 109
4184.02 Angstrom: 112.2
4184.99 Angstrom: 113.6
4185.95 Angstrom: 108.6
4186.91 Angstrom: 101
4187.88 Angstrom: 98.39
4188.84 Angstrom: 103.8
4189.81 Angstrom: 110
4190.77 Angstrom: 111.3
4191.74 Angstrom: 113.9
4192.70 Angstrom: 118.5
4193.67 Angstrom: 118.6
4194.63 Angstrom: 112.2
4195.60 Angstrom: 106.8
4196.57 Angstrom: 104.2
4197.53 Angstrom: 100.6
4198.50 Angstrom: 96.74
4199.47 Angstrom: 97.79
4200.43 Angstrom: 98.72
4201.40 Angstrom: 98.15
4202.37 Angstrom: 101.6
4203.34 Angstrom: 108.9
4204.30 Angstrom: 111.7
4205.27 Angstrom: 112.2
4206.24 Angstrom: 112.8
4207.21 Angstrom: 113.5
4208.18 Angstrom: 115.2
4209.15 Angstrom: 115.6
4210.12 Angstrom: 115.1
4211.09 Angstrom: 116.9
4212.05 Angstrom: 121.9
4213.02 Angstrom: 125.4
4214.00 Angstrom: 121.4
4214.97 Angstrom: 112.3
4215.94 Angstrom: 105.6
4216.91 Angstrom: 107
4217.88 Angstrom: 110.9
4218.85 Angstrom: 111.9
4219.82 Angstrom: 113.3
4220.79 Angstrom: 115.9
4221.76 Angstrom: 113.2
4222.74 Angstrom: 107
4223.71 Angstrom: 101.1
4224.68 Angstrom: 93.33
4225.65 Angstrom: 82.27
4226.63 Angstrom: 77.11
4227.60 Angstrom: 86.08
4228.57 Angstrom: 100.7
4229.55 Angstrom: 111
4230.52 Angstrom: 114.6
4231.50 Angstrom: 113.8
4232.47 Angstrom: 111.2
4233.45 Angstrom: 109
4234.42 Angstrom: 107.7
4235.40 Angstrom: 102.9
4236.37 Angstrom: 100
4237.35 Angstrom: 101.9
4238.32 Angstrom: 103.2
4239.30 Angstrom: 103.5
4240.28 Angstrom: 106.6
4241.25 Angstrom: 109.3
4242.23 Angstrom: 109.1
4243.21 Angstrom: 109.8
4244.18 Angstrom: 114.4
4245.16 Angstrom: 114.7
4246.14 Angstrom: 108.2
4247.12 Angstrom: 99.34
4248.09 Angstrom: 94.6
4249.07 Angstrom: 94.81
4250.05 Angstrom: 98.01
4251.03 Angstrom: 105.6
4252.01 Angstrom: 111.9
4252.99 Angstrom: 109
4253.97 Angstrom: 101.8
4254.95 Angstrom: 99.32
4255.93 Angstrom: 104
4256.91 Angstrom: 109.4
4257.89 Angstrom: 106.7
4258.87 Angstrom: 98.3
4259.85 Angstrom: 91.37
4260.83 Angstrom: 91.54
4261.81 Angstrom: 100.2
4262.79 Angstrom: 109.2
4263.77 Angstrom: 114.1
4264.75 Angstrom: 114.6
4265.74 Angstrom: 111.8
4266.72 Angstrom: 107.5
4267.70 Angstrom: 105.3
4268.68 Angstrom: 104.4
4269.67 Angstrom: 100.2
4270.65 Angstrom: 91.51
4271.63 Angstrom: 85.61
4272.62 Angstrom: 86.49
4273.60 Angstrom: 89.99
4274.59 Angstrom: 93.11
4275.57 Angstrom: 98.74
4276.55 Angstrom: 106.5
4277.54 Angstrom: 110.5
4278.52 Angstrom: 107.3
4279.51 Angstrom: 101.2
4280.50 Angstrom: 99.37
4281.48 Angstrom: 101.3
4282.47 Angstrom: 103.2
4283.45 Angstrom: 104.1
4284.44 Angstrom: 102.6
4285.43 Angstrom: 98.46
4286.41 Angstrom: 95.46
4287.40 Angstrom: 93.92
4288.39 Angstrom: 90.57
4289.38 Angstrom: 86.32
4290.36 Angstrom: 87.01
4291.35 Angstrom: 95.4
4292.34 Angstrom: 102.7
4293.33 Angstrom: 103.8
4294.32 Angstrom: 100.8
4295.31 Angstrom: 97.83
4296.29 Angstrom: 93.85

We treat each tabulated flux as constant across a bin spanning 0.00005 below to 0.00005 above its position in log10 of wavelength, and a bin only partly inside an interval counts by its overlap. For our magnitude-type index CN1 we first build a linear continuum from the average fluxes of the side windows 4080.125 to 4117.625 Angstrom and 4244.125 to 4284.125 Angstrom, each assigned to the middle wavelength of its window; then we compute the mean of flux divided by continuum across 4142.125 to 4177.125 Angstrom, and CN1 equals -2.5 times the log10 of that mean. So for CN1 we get -0.040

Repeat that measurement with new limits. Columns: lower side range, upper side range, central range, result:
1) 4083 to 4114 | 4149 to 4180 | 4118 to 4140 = -0.02 mag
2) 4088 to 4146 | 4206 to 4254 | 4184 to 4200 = 0.01 mag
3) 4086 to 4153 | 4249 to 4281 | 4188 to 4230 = -0.02 mag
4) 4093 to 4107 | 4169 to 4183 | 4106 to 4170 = -0.09 mag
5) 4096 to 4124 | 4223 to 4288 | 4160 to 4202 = -0.04 mag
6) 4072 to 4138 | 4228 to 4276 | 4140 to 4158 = -0.04 mag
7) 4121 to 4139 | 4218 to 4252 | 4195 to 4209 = 0.01 mag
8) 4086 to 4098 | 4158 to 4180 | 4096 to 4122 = 0.06 mag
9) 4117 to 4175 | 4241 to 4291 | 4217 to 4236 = 0.01 mag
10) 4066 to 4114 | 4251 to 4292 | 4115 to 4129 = -0.09 mag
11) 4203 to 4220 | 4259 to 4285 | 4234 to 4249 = 0.02 mag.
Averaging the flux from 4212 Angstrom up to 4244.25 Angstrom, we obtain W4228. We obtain 107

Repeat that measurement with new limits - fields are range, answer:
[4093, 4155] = 111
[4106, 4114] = 114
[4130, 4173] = 112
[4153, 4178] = 111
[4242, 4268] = 105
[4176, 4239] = 108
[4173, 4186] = 109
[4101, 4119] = 110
